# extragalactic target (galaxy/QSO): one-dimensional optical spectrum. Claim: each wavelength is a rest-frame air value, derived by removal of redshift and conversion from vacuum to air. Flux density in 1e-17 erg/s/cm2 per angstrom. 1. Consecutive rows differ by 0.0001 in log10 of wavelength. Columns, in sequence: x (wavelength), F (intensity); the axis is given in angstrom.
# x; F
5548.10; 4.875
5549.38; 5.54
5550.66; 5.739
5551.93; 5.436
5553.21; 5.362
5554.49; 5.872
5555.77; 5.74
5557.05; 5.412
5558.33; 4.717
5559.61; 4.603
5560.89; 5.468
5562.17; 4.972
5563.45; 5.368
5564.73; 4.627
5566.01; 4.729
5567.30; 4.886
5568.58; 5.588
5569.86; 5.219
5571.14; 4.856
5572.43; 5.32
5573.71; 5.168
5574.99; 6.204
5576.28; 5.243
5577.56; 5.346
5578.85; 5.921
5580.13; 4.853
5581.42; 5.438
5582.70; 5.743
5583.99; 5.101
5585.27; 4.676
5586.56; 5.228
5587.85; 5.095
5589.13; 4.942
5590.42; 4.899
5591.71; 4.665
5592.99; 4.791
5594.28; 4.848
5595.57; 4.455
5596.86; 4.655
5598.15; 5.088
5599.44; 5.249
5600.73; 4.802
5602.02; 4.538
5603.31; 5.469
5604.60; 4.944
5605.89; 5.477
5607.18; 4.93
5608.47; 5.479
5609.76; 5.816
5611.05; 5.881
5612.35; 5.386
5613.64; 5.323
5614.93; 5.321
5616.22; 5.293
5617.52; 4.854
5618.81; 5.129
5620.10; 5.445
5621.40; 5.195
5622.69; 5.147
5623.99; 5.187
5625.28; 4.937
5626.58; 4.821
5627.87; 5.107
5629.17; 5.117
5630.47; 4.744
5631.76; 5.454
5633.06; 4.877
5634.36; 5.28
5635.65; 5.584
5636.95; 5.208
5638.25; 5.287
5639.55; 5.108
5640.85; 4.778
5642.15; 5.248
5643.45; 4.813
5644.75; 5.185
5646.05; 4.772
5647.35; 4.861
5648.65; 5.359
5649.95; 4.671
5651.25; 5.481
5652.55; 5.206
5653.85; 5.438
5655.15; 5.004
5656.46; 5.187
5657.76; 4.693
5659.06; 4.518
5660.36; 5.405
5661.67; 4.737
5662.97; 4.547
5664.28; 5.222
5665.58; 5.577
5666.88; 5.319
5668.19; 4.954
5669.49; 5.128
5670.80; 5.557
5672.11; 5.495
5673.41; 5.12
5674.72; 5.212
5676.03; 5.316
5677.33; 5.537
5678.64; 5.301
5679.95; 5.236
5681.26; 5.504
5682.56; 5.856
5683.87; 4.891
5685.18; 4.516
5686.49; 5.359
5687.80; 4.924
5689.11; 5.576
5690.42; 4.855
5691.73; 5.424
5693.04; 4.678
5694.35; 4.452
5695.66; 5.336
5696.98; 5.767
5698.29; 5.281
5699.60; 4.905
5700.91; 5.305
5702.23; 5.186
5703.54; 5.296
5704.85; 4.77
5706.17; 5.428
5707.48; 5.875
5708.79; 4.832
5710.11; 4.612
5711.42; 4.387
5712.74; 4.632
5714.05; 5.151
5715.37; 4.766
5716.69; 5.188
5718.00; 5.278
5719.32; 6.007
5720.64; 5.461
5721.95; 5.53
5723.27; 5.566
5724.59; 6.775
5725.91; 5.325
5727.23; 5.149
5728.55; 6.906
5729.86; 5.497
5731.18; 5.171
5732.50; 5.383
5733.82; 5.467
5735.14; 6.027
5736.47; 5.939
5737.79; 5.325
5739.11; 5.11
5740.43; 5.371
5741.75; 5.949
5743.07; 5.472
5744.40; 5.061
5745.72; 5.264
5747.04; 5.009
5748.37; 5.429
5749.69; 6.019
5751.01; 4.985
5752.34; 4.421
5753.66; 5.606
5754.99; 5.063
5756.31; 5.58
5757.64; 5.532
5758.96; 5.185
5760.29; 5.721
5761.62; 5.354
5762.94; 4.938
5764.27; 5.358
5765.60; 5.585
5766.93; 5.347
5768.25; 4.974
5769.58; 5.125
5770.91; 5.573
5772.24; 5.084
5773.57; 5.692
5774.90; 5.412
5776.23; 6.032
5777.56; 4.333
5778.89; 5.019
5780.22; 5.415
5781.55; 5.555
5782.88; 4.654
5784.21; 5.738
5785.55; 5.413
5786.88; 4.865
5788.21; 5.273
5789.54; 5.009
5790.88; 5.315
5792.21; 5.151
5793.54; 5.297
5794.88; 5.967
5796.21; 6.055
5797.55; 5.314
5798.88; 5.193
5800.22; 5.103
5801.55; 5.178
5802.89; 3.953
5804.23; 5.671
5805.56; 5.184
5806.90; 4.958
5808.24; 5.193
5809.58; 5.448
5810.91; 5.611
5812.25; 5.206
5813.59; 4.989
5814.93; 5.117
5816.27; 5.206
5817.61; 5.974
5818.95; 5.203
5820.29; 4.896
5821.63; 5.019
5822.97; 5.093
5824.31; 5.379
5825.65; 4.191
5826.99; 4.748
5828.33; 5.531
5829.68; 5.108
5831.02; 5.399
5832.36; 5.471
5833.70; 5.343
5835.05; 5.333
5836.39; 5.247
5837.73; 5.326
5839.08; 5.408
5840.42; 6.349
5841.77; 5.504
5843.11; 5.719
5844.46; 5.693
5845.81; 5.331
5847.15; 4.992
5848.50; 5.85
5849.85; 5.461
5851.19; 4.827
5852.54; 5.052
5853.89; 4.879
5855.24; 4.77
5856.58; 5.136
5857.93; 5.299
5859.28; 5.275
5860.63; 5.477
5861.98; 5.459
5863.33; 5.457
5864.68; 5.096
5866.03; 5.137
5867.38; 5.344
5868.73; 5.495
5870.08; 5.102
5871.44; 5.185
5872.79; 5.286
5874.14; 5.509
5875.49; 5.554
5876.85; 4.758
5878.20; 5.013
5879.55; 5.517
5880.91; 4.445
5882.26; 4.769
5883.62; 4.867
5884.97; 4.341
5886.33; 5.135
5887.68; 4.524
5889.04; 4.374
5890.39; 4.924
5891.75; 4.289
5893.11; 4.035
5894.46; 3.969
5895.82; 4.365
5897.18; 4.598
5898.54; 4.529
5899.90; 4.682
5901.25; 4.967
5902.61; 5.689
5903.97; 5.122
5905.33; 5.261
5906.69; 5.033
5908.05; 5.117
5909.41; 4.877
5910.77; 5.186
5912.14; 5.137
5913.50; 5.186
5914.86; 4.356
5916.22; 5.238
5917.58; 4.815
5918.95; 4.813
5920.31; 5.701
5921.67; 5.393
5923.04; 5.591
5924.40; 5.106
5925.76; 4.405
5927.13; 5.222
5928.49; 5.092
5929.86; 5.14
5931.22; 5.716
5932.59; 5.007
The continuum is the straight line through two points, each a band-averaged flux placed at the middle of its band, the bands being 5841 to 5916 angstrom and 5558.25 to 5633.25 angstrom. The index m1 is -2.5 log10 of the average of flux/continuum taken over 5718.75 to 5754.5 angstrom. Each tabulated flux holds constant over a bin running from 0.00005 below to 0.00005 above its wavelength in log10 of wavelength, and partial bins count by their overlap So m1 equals -0.09 mag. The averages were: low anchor 5.13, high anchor 5.04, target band 5.52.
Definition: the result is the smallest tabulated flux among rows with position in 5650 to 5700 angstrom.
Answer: 4.452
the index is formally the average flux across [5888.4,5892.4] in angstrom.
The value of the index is 4.54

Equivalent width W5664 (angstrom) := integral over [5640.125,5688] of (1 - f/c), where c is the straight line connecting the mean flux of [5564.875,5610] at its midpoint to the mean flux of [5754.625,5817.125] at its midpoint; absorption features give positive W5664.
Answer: 0.4 angstrom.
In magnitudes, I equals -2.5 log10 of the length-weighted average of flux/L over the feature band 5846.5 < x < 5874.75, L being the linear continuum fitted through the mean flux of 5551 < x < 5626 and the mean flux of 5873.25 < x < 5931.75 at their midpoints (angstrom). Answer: -0.06 mag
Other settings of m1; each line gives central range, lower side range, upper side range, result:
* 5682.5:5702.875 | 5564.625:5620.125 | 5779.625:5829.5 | 0.01 mag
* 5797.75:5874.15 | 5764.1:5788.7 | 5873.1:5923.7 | -0.03 mag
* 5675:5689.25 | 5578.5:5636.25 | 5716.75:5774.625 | 0.01 mag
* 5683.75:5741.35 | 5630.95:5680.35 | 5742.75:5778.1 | -0.01 mag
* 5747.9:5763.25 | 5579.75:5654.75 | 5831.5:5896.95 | -0.04 mag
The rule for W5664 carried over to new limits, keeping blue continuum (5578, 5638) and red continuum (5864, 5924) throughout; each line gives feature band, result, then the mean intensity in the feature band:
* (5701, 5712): 0.0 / 5.07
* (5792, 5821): -1.5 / 5.27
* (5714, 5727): -1.1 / 5.51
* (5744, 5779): -1.7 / 5.29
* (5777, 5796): -0.8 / 5.24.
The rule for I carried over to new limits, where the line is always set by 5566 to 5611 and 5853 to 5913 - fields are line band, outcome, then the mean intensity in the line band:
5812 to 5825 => -0.04 mag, 5.21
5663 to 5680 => -0.04 mag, 5.28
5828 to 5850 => -0.10 mag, 5.47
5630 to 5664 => 0.01 mag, 5.06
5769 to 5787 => -0.05 mag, 5.29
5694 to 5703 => -0.02 mag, 5.2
